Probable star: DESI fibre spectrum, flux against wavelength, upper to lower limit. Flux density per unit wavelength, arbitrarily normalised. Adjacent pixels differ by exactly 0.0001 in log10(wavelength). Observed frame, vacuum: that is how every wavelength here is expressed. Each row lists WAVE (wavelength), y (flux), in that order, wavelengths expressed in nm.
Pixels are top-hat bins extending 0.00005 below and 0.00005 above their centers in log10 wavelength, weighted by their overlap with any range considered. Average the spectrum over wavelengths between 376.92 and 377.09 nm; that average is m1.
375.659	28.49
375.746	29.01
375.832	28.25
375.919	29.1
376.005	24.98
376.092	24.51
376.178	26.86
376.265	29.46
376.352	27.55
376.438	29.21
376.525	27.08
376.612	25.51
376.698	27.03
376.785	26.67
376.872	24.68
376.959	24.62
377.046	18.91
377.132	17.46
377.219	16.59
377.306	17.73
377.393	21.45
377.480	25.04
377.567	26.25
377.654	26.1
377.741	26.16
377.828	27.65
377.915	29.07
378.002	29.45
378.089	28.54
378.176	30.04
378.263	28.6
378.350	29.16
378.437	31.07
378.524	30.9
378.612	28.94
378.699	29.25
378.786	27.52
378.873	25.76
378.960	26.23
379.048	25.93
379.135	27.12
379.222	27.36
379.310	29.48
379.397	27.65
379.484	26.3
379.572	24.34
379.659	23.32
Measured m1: 21.7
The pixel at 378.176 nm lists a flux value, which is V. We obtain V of 30.04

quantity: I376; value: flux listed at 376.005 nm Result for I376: 24.98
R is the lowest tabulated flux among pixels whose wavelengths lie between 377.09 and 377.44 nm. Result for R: 16.59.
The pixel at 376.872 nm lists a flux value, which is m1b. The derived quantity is 24.68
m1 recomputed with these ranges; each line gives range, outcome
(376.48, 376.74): 26.6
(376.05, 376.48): 27.6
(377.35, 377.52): 23.2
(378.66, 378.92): 27.5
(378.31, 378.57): 30.3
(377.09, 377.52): 19.6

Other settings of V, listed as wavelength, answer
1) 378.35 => 29.16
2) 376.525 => 27.08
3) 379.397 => 27.65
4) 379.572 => 24.34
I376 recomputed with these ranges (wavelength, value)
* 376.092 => 24.51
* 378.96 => 26.23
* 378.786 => 27.52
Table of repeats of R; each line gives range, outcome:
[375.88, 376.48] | 24.51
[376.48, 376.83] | 25.51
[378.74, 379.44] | 25.76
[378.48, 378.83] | 27.52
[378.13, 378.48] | 28.6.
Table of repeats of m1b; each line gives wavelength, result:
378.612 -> 28.94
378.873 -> 25.76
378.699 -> 29.25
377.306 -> 17.73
